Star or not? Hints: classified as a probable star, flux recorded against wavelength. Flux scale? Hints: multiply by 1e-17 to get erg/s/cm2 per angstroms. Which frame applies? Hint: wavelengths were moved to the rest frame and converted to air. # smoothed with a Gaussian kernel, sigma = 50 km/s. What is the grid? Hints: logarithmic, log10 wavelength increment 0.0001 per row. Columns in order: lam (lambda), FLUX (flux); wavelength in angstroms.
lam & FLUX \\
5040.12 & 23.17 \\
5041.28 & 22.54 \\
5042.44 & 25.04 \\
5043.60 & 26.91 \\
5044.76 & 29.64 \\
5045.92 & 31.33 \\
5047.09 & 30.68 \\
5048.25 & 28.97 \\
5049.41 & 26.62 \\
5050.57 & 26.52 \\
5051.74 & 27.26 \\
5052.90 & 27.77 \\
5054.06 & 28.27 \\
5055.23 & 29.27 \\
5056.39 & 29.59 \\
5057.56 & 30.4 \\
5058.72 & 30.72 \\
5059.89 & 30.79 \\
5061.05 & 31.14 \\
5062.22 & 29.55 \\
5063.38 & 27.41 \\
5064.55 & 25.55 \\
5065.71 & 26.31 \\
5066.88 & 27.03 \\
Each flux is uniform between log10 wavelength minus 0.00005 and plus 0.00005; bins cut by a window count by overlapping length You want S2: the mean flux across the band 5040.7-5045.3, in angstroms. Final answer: 26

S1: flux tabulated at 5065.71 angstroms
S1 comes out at 26.31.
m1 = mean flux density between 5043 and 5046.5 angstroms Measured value 29.3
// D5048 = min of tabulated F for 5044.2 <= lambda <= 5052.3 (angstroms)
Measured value 26.52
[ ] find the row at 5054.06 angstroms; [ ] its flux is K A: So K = 28.27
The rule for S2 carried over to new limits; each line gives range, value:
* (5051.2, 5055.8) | 28.2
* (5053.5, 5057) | 29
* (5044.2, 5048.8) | 30.1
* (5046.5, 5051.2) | 28.1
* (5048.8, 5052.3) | 26.8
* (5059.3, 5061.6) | 31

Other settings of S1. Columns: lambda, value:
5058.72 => 30.72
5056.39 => 29.59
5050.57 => 26.52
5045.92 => 31.33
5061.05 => 31.14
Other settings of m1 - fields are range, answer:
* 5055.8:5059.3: 30.3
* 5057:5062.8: 30.5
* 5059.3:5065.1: 28.9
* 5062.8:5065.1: 26.5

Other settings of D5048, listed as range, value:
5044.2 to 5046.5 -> 29.64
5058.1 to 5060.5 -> 30.72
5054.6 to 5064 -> 27.41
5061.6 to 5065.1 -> 25.55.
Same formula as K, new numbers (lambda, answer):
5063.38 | 27.41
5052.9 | 27.77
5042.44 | 25.04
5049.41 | 26.62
